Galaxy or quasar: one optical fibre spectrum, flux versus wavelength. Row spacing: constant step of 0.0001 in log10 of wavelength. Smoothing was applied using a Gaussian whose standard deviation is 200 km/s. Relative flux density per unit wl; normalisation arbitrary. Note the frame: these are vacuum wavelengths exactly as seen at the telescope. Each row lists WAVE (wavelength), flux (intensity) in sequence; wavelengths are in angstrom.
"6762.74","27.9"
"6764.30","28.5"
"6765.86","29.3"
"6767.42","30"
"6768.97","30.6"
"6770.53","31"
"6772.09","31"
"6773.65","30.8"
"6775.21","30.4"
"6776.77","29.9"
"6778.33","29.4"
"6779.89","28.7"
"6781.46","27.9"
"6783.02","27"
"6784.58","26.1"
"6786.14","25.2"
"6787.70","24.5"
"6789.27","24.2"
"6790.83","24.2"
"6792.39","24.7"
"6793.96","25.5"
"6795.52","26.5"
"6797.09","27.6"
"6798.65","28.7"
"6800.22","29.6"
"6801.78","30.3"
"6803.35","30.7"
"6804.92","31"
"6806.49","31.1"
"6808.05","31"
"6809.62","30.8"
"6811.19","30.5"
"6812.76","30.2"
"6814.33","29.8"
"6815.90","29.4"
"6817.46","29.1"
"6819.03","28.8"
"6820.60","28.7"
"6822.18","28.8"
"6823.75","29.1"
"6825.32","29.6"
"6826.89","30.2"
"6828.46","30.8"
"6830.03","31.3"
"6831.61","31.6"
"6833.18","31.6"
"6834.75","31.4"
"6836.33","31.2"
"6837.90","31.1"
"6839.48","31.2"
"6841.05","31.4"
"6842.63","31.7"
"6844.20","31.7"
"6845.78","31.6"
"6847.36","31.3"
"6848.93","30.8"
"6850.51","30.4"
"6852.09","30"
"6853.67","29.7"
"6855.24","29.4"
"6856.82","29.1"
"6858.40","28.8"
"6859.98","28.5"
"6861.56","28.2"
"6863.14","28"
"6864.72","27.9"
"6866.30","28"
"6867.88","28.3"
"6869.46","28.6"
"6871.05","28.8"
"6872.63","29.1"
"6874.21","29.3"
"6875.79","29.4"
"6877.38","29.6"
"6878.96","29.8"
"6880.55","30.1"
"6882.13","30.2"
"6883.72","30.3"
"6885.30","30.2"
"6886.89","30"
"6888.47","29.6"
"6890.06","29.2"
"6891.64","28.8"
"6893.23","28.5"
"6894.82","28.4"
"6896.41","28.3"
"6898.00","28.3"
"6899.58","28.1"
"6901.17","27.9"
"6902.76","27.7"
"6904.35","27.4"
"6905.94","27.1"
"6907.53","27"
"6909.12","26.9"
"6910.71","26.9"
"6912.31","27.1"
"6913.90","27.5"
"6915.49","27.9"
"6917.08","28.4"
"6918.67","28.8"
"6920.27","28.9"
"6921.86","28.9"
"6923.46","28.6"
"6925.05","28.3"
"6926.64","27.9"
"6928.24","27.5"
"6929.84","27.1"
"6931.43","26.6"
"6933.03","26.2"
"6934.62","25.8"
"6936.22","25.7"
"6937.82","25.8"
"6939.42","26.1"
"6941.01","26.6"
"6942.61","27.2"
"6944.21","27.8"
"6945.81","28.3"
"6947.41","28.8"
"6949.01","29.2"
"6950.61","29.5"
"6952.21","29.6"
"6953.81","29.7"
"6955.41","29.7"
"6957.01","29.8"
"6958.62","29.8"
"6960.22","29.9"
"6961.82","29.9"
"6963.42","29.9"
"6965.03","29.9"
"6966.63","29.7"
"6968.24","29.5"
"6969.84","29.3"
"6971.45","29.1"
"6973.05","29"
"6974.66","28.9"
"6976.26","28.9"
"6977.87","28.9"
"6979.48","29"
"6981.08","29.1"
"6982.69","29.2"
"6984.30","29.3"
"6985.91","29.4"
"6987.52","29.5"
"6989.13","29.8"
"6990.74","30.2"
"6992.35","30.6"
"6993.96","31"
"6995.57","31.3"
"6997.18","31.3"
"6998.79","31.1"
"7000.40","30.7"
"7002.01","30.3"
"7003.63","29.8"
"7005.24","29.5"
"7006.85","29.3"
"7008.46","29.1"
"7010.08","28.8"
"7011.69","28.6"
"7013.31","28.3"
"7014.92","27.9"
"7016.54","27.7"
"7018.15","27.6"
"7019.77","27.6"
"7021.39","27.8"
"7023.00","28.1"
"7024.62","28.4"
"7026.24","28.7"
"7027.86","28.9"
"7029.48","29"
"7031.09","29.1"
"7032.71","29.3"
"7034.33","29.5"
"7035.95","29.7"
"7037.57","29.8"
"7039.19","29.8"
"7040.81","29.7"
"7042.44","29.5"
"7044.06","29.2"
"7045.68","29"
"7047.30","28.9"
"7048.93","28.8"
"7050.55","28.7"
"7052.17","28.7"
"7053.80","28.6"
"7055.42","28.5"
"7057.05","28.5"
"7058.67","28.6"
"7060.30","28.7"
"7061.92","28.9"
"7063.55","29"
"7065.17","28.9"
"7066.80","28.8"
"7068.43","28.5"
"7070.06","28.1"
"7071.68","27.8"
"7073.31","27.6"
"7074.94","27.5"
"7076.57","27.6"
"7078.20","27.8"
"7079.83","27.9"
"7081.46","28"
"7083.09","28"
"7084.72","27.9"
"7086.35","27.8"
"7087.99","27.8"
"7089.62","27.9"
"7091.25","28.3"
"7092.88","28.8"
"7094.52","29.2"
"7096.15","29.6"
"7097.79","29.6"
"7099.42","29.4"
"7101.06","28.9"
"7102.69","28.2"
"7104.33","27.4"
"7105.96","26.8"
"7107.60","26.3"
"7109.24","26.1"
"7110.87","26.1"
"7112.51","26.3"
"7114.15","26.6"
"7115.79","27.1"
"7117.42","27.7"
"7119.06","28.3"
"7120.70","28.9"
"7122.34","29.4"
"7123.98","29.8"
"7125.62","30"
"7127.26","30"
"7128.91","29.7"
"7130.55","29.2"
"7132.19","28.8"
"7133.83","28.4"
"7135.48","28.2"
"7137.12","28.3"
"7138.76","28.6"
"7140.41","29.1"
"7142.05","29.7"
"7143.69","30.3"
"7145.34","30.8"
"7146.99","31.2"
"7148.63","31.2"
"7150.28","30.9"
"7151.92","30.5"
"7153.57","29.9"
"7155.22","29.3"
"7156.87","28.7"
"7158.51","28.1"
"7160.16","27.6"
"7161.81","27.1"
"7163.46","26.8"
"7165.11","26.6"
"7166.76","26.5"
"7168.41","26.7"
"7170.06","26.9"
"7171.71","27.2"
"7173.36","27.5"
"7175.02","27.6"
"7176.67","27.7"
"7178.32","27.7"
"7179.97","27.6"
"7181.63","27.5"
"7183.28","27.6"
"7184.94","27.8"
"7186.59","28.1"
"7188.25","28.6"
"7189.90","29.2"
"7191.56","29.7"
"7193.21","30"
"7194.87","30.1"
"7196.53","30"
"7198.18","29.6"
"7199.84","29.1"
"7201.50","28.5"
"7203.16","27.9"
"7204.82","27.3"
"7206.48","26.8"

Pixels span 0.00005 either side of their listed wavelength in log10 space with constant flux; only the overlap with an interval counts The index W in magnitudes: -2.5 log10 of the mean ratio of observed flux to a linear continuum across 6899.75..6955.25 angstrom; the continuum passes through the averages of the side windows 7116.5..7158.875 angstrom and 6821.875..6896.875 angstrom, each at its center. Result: 0.08 mag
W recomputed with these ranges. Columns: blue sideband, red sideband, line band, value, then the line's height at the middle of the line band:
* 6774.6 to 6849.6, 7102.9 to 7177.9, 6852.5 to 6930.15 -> 0.02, 29.1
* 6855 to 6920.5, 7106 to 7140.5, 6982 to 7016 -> -0.05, 28.4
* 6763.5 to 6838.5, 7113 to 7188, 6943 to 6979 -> -0.02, 28.9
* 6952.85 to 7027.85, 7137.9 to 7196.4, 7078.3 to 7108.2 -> 0.03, 28.9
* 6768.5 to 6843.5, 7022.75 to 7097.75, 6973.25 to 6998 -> -0.03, 28.8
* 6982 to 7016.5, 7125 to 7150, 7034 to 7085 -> 0.04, 29.7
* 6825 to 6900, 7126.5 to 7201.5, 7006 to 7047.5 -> 0.01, 29.2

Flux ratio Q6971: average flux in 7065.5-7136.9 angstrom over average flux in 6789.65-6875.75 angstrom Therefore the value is 0.95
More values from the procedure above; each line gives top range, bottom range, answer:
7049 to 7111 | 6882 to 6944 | 1.01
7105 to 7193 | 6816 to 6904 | 0.96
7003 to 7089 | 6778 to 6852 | 0.97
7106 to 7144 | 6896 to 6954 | 1.02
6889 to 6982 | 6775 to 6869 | 0.97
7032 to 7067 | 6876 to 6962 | 1.03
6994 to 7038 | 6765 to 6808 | 1.03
